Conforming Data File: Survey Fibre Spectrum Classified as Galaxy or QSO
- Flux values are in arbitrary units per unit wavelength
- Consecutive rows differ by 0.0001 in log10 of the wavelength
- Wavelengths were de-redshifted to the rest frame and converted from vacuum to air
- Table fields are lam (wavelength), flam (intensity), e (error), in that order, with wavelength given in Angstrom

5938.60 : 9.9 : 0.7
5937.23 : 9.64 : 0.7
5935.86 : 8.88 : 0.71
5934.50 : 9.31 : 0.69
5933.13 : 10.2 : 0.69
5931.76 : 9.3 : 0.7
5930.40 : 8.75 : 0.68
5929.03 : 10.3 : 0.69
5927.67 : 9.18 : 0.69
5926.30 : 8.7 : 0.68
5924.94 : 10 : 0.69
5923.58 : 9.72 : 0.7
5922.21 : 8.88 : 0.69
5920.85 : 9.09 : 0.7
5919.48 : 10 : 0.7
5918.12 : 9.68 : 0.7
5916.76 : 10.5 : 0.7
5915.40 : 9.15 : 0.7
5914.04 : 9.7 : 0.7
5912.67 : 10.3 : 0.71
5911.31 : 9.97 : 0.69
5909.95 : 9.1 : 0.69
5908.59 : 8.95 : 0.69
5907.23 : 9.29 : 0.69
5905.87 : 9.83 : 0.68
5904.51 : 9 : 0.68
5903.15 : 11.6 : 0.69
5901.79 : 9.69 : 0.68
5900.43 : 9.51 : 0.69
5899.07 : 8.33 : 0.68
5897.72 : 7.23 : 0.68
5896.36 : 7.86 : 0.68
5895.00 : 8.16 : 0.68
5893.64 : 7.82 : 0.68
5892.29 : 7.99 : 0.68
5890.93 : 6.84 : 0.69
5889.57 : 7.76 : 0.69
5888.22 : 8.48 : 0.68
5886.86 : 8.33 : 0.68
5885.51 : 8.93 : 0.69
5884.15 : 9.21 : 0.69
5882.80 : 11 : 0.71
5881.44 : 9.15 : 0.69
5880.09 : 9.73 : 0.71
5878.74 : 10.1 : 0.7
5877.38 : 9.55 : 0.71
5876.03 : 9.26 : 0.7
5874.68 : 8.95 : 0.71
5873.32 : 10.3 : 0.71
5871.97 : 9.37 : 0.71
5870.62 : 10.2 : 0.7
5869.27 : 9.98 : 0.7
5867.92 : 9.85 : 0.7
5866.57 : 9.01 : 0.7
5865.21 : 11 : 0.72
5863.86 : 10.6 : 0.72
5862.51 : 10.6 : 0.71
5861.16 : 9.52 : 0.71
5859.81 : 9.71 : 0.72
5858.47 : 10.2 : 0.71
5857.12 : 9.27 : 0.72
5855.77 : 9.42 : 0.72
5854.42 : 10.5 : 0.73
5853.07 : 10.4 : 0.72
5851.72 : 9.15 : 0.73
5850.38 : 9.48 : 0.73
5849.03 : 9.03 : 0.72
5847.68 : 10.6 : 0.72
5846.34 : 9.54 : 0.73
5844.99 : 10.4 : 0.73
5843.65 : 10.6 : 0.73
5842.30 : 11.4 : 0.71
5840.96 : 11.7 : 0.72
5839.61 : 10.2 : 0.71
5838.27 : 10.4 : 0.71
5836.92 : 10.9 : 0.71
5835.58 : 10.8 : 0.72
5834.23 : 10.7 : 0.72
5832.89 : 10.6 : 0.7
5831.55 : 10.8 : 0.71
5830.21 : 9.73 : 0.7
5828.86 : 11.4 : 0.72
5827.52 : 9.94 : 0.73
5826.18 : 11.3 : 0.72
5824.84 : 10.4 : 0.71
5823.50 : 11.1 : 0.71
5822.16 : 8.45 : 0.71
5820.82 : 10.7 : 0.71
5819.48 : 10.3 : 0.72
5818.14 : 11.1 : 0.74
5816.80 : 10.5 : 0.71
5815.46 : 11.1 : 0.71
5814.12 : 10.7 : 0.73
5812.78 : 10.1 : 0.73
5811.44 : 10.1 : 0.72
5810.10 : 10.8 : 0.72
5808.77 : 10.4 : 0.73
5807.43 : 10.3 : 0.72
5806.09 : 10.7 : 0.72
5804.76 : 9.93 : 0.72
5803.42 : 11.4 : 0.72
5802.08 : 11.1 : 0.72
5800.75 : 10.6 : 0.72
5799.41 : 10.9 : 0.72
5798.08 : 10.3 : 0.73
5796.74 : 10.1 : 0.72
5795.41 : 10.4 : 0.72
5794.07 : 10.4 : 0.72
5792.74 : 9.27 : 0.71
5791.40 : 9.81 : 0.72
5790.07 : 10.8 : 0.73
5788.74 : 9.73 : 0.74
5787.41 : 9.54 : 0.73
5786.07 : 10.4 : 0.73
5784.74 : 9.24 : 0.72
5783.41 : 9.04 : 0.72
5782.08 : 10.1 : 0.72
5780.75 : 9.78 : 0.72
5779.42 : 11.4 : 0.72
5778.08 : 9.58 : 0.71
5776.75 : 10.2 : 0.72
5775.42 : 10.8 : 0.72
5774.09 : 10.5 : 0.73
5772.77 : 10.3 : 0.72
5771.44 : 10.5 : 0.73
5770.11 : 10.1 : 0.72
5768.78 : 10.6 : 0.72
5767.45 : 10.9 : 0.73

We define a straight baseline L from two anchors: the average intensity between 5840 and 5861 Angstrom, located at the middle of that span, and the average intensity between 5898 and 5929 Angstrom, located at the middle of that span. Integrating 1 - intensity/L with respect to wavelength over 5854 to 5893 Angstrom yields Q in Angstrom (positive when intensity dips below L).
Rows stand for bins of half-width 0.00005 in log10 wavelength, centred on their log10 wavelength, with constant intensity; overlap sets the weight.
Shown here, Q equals 1.67 Angstrom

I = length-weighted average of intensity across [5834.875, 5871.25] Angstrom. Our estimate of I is 10.2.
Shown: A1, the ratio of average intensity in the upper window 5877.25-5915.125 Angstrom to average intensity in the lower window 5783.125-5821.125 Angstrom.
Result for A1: 0.9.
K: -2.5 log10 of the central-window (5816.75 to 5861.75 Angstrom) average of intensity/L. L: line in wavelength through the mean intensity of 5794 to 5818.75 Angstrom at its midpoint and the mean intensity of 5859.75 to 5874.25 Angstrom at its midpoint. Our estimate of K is 0.00 mag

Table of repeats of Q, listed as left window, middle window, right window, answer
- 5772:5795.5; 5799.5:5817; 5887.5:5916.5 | -1.4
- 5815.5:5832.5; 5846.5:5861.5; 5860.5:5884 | 0.5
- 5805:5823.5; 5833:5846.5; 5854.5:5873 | -0.7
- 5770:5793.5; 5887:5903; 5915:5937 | 2.2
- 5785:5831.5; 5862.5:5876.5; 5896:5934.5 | -0.1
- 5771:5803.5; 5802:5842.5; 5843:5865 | -2.0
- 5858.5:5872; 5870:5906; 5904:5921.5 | 2.9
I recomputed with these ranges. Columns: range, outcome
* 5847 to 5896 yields 9.42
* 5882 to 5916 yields 8.96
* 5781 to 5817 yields 10.3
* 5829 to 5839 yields 10.6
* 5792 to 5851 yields 10.5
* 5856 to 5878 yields 9.83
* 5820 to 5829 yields 10.4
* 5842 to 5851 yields 10.1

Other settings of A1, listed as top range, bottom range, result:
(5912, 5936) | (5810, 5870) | 0.93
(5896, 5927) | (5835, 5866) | 0.92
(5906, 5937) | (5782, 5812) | 0.93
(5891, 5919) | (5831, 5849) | 0.86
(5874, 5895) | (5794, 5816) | 0.84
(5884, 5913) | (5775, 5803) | 0.87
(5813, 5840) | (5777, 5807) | 1.03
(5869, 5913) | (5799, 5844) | 0.86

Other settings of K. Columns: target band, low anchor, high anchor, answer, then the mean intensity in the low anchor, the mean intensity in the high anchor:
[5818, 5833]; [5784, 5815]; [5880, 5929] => -0.05 mag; 10.3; 9.14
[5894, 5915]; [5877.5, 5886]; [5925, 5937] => 0.04 mag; 9.69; 9.38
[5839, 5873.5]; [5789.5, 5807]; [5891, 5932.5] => -0.03 mag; 10.4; 9.22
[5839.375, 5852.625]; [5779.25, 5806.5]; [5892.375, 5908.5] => -0.07 mag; 10.2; 8.91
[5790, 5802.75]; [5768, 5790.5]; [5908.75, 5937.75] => -0.03 mag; 10.2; 9.53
